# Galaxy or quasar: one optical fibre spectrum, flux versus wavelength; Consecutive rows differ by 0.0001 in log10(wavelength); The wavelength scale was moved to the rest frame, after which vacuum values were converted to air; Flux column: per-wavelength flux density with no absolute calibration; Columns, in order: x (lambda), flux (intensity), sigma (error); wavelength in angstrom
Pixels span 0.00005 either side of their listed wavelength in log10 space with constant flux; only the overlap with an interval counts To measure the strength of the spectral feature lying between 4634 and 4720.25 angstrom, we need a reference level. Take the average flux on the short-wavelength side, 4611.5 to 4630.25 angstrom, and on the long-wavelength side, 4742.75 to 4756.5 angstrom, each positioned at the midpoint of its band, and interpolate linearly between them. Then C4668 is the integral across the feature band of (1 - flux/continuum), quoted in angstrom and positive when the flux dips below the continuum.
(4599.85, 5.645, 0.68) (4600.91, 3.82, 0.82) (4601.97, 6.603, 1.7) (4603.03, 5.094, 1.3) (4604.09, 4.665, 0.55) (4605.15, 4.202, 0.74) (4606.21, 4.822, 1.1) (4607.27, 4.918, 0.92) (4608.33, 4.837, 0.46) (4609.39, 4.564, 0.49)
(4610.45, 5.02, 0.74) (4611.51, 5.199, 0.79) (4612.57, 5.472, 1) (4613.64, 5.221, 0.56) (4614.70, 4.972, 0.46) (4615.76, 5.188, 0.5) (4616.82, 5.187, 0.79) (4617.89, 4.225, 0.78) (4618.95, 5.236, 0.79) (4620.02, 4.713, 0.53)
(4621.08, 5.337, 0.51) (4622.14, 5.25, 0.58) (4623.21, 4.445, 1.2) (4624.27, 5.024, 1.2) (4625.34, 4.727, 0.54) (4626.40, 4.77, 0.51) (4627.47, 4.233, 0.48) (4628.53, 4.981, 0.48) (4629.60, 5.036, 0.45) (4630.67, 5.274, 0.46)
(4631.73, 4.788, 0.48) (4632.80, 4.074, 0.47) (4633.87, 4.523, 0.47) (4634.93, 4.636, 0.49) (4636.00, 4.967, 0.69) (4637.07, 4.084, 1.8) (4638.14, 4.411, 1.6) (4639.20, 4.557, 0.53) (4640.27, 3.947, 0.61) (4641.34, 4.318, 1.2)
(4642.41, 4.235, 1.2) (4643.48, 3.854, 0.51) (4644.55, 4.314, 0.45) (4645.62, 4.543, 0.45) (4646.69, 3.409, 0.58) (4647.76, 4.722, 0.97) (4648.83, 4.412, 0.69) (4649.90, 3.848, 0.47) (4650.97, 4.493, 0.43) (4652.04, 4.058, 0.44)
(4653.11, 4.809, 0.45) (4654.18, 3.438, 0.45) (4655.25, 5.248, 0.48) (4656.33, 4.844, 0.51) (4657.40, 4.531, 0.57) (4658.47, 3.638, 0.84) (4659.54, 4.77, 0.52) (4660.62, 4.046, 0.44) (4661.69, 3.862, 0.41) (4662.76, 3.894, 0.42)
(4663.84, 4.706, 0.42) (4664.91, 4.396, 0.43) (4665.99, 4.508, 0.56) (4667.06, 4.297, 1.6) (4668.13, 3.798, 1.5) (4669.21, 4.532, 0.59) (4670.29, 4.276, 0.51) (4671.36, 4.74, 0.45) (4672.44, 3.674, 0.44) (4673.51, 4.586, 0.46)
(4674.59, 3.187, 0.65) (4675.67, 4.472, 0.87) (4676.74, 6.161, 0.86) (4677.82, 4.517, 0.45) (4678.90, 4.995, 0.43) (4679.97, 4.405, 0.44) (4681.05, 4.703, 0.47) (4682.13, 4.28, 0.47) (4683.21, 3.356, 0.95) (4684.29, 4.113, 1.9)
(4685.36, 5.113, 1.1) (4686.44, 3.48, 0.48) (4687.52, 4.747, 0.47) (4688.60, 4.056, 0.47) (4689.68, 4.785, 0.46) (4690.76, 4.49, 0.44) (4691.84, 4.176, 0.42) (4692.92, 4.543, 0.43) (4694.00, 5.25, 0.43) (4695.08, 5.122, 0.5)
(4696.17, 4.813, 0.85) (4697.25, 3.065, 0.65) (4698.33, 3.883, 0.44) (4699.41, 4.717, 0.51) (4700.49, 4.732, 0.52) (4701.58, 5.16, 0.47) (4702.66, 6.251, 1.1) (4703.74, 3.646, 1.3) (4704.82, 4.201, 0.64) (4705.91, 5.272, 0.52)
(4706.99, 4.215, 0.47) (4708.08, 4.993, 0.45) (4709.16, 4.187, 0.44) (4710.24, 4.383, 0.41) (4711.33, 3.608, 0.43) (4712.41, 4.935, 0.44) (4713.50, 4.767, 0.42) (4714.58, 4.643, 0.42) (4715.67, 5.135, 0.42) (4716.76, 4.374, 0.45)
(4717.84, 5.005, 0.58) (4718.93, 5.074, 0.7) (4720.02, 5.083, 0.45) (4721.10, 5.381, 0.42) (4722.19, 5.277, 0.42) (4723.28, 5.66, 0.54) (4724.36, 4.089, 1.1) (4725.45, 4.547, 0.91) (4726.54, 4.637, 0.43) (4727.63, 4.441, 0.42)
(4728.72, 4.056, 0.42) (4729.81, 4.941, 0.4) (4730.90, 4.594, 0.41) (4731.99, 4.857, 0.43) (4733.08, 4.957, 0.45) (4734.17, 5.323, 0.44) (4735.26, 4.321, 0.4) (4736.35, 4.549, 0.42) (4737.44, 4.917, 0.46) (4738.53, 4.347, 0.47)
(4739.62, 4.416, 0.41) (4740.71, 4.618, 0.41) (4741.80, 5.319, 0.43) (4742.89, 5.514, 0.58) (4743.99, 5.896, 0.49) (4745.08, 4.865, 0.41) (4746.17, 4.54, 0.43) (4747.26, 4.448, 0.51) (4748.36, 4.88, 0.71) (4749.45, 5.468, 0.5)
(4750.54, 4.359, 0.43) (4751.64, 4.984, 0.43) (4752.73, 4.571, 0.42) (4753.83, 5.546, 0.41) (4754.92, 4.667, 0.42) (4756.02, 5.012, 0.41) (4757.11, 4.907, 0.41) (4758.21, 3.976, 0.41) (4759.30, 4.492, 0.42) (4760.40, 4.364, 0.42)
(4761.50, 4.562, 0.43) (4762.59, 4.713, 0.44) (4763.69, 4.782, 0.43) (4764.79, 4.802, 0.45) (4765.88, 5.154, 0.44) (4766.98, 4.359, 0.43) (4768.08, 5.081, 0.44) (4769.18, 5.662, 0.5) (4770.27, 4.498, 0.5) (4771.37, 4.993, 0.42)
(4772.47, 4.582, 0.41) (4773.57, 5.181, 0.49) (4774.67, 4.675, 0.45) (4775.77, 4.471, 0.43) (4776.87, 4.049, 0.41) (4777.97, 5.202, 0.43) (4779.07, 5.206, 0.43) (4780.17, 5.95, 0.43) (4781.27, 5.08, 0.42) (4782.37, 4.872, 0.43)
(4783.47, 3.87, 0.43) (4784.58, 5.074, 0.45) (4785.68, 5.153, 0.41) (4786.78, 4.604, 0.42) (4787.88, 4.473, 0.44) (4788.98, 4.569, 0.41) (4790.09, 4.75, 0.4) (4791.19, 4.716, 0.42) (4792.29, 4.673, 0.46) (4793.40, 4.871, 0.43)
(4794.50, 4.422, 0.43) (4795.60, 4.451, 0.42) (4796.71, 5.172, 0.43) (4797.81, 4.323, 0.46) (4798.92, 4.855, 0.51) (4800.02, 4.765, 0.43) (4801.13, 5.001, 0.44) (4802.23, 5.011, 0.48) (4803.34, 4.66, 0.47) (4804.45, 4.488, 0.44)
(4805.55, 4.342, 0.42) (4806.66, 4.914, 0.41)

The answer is 8.92 angstrom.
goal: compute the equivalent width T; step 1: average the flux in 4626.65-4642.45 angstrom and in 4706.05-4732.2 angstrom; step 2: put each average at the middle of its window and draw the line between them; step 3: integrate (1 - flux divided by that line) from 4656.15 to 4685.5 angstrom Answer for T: 1.67 angstrom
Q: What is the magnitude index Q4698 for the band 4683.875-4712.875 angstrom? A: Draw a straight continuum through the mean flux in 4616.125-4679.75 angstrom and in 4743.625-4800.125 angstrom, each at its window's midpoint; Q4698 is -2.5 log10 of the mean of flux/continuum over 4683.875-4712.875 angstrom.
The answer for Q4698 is 0.02 mag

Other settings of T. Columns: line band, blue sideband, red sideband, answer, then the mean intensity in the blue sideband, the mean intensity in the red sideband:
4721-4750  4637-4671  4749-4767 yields -1.2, 4.28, 4.76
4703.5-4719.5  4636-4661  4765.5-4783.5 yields 0.1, 4.3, 4.9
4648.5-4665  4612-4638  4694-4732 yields 1.6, 4.84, 4.68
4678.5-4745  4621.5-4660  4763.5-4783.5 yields 0.6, 4.48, 4.9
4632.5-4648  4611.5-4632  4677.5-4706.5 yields 1.7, 4.96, 4.51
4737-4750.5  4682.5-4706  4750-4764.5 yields -0.8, 4.48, 4.69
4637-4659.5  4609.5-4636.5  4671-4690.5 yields 1.9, 4.89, 4.41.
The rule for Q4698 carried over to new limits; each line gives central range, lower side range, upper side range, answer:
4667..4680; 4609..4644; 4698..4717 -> 0.06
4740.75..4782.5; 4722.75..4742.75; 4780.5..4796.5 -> -0.04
